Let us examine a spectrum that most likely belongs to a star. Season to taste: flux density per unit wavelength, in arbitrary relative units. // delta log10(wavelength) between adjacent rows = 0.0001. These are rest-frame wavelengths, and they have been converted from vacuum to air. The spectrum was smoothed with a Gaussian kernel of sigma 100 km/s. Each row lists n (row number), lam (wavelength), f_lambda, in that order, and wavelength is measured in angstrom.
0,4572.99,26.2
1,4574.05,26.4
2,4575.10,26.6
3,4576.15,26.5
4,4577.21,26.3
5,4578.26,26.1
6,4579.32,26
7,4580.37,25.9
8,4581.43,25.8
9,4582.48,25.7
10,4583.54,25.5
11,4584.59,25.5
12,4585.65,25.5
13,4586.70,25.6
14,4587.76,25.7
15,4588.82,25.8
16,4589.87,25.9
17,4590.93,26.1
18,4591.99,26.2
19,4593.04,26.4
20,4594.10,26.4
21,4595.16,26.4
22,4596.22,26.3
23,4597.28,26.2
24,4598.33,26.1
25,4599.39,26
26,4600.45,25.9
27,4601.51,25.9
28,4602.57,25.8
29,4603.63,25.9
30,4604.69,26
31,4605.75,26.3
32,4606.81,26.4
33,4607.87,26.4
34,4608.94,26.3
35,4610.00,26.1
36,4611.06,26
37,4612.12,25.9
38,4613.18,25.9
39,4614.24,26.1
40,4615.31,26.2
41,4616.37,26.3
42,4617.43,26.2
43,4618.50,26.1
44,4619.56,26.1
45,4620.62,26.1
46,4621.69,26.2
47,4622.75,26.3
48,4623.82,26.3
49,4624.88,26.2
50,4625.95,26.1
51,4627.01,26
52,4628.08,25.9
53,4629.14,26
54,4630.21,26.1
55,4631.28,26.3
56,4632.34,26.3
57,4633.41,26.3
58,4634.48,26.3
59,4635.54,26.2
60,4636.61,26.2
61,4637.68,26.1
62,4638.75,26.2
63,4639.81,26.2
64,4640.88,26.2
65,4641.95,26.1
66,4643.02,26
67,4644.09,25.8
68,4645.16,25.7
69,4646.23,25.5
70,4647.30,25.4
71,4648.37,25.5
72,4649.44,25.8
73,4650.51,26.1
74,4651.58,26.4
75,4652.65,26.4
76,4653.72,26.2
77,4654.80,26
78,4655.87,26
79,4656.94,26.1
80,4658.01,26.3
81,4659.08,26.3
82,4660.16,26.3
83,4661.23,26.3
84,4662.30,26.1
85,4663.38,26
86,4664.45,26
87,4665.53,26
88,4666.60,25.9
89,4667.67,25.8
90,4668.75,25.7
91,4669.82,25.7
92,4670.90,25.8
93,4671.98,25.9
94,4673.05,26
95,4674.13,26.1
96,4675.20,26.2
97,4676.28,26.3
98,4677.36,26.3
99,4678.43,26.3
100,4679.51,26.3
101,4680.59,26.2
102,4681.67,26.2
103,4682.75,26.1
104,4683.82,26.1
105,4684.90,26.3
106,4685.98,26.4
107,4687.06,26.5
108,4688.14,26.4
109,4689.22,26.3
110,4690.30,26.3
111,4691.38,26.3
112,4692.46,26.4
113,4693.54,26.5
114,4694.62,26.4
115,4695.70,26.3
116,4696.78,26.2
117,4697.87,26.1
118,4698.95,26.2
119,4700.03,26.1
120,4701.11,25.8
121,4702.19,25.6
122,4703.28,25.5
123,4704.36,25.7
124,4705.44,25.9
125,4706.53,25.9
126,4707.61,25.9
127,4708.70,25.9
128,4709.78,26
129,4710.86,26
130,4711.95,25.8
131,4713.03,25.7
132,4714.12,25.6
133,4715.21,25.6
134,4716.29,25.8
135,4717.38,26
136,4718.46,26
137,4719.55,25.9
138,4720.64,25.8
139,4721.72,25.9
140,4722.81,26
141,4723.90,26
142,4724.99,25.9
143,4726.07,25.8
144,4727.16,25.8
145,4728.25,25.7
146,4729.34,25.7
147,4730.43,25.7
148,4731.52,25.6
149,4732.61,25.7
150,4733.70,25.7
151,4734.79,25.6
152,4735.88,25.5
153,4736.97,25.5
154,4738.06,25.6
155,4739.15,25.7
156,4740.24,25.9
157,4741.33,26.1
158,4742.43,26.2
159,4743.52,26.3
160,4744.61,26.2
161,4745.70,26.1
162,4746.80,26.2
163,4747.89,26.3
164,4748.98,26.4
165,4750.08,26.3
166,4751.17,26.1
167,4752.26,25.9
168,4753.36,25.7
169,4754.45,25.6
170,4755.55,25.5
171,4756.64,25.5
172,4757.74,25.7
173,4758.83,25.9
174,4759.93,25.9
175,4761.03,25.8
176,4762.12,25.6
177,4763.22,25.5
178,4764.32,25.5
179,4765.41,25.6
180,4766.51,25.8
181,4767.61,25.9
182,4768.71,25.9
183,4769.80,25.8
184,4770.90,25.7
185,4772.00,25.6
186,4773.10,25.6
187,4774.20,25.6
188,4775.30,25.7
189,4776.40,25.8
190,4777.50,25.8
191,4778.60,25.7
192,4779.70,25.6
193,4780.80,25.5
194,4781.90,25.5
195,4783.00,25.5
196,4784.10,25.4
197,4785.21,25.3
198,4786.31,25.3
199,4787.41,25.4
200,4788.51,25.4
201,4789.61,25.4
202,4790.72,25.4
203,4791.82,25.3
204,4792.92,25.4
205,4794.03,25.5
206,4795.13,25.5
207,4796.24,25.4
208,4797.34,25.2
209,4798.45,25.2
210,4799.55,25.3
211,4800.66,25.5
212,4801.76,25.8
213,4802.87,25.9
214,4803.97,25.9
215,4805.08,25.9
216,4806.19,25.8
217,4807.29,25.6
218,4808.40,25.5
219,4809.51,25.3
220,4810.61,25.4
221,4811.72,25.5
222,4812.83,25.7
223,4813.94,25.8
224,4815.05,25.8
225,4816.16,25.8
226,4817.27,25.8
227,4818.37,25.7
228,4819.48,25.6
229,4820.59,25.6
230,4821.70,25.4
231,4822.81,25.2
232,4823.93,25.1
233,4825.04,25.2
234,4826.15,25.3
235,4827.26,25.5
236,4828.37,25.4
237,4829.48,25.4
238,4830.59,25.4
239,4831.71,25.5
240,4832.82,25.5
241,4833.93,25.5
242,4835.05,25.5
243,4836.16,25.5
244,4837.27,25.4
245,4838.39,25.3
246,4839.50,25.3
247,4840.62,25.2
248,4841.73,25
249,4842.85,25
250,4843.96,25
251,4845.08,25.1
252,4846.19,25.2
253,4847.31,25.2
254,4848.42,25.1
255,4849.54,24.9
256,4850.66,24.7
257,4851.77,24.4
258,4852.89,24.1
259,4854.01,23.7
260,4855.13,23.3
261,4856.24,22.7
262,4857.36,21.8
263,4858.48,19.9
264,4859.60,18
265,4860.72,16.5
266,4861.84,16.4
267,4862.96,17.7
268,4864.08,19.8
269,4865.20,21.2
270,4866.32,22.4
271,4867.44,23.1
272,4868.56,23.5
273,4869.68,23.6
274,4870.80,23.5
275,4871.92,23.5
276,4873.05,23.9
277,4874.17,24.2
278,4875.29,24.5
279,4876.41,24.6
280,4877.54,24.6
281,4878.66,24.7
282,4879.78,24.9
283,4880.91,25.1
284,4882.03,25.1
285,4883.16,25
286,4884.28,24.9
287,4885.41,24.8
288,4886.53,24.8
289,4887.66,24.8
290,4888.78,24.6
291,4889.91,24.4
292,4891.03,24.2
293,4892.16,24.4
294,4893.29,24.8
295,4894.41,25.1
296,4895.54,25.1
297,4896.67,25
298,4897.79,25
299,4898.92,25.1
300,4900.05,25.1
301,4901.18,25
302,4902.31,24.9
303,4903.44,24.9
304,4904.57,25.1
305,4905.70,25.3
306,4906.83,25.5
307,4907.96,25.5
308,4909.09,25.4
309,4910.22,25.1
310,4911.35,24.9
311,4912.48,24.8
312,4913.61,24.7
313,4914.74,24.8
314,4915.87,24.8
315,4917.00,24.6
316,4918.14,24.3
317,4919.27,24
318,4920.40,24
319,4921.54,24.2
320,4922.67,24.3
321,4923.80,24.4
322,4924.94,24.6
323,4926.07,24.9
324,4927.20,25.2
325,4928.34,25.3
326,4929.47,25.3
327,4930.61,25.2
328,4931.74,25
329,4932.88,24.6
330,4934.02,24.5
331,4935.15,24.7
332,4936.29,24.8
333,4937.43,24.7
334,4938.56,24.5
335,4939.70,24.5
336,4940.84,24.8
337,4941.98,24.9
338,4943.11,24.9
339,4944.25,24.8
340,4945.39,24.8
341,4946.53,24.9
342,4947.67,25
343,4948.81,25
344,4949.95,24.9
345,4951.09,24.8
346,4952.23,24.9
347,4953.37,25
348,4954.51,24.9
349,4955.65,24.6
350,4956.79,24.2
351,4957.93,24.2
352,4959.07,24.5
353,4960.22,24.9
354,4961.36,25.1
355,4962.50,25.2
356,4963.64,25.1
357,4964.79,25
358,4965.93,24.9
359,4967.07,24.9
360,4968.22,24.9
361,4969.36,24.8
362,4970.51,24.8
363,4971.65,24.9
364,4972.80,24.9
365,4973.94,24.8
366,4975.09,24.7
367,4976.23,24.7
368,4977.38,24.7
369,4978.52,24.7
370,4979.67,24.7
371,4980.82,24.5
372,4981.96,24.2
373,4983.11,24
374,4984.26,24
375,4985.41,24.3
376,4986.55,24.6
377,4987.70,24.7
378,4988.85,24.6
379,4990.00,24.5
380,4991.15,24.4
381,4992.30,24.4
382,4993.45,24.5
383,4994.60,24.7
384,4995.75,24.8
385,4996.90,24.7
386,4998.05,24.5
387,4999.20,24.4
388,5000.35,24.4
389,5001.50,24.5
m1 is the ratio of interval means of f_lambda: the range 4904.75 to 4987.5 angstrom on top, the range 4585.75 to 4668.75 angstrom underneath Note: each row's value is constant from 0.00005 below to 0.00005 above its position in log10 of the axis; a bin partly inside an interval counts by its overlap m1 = 0.9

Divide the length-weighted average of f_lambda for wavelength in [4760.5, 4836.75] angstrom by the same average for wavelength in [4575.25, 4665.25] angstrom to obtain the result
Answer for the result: 0.98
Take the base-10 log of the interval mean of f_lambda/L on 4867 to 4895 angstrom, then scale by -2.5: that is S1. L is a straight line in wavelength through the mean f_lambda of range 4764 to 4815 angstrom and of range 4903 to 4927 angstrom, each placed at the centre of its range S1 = 0.02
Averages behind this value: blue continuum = 25.6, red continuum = 24.8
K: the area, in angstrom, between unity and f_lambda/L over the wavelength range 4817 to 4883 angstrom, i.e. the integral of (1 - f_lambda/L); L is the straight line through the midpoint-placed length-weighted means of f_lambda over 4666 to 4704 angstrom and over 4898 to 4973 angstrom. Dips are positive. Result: 3.39 angstrom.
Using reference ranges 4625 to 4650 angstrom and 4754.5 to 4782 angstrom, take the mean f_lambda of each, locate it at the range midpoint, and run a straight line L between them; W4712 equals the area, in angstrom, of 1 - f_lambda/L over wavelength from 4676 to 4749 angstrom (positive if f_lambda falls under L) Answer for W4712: -0.49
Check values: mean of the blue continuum 26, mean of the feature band 26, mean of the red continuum 25.7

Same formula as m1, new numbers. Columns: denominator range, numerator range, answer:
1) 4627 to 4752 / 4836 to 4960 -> 0.93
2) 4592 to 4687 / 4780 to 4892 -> 0.94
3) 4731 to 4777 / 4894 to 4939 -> 0.96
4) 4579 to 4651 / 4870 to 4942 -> 0.95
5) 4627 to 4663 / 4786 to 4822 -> 0.98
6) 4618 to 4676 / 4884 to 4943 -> 0.95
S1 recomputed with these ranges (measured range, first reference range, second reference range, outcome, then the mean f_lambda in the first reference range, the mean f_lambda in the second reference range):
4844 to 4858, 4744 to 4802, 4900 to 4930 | 0.04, 25.7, 24.8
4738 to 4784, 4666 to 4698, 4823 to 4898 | -0.03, 26.2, 24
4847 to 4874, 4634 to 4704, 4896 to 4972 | 0.14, 26.1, 24.8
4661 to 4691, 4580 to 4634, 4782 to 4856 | -0.01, 26.1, 25.3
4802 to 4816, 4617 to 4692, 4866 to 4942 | -0.02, 26.1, 24.7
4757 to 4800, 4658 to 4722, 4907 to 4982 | 0.00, 26.1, 24.8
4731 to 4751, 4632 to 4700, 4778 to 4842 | -0.01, 26.1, 25.5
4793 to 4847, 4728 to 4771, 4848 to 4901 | -0.04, 25.8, 23.5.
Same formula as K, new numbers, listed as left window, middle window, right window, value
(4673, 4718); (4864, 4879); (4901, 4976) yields 1.02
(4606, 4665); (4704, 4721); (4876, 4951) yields -0.06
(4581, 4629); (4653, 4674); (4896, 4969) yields -0.16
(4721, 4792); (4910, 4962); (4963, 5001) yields 0.26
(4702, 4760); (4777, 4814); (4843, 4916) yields -0.75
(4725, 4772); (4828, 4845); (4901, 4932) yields 0.00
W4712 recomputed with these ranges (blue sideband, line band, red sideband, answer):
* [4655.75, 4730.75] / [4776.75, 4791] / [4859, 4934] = -0.2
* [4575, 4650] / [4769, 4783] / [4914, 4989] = -0.1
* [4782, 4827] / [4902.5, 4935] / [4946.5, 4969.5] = 0.2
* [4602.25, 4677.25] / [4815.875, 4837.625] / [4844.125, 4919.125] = -0.9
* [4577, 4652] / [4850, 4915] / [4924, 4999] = 3.3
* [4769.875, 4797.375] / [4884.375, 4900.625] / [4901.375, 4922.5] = 0.1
